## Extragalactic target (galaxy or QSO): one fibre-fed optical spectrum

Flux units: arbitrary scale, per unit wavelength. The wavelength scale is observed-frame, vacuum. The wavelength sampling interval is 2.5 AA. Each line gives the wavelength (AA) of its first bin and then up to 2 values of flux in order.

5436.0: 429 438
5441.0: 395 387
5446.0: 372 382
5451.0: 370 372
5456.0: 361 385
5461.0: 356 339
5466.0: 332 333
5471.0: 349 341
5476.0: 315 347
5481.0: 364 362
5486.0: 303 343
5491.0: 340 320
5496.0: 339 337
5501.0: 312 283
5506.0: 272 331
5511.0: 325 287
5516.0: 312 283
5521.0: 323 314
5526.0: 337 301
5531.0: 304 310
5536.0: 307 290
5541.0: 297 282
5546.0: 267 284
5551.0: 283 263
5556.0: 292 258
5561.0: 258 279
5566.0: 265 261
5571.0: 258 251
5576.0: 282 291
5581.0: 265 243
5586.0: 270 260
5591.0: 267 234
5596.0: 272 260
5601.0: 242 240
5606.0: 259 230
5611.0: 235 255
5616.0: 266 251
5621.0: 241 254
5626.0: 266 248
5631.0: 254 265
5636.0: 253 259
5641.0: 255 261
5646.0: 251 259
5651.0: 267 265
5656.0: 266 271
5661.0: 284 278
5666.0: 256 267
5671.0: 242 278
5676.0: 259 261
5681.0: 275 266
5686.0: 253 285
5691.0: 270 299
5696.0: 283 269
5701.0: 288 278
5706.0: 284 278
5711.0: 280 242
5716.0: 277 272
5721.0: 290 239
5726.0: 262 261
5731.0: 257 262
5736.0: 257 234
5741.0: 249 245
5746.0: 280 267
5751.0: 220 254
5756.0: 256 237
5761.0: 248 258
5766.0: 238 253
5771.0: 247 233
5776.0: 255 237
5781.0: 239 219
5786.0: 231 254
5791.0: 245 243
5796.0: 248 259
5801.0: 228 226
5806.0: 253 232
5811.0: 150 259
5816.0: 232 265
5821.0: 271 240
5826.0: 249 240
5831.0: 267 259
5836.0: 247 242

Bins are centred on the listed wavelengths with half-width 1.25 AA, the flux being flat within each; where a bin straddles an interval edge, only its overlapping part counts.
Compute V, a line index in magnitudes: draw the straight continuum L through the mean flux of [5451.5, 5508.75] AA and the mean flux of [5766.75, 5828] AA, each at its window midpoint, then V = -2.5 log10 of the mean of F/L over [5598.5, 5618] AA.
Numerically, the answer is 0.20 mag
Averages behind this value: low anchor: 337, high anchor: 240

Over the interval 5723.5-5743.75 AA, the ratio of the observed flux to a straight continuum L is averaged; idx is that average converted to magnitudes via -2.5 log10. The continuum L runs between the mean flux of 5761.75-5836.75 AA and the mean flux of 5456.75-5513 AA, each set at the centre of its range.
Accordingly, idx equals 0.04 mag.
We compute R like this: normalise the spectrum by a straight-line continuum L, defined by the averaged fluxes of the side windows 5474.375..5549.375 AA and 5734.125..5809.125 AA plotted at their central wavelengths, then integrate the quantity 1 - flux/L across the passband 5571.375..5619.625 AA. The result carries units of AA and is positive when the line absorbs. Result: 5.8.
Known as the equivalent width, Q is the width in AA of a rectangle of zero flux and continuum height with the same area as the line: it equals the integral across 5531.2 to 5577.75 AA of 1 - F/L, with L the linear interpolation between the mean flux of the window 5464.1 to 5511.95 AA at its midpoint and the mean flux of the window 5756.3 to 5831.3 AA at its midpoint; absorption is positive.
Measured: 4.9 AA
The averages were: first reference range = 329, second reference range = 242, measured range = 278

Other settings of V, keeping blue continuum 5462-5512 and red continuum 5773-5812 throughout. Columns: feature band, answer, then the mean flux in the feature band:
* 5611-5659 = 0.11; 257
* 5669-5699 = -0.01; 270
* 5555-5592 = 0.14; 266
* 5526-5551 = 0.07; 295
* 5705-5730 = -0.04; 268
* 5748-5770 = -0.01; 247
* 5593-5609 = 0.18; 250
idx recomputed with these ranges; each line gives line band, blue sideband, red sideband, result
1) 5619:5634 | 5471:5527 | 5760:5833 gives 0.14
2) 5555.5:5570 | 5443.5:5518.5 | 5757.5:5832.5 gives 0.17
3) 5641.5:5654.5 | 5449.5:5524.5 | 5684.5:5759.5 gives 0.10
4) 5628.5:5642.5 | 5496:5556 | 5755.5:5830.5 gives 0.08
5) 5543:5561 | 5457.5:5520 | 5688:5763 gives 0.14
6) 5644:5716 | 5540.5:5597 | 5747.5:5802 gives -0.06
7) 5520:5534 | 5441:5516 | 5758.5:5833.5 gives 0.04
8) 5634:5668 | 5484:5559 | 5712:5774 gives 0.05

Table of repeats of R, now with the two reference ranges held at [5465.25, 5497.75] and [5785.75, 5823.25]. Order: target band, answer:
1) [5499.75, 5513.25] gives 1.1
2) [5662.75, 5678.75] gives 1.0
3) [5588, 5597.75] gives 1.5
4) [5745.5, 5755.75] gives 0.1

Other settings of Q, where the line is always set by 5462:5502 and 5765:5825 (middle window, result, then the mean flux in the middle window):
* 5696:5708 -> -0.5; 280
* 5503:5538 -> 1.9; 307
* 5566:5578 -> 1.7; 265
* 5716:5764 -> 0.2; 256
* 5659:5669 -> 0.3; 272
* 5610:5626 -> 2.3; 252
